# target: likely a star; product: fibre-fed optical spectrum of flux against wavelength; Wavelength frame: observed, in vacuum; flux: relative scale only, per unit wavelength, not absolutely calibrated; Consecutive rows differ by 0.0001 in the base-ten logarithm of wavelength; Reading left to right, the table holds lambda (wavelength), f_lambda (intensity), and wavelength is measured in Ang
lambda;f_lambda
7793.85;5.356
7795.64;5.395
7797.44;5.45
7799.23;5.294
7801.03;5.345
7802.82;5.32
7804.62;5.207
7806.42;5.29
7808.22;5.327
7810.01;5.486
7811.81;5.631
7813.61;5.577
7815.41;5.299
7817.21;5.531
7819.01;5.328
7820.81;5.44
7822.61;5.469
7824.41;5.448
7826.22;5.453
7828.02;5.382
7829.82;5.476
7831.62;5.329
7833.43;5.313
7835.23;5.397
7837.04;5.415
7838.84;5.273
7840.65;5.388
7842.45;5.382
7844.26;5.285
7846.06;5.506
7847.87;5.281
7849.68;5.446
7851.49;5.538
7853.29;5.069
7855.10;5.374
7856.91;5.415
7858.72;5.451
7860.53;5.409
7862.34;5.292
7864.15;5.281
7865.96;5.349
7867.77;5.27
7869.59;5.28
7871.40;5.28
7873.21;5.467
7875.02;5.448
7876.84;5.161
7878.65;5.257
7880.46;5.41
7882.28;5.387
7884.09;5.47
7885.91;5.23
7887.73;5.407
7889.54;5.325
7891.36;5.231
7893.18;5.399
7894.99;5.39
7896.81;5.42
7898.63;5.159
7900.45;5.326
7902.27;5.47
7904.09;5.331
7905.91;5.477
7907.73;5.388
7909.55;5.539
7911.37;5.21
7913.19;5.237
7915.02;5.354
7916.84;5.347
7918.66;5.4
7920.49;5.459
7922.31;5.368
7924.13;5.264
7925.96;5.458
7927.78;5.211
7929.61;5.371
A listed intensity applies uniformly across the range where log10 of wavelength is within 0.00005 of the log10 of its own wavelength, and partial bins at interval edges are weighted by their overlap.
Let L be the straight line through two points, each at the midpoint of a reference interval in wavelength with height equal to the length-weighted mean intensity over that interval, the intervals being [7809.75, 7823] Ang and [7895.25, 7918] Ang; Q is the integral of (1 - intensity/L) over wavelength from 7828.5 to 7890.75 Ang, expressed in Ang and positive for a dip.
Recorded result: 0.7 Ang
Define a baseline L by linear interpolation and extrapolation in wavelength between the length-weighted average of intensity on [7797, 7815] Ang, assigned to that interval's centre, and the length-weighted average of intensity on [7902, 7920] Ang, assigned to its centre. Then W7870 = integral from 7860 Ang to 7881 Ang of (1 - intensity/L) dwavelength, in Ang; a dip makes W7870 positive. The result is 0.2 Ang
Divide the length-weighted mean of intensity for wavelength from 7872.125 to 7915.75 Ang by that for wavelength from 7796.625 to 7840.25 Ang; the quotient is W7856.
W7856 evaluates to 0.99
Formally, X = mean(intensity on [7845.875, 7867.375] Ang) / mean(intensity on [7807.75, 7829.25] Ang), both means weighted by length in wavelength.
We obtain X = 1.0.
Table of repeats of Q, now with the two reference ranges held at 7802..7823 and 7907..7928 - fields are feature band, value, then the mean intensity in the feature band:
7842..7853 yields 0.0 Ang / 5.39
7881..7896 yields 0.0 Ang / 5.36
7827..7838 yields 0.0 Ang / 5.39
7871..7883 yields 0.1 Ang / 5.35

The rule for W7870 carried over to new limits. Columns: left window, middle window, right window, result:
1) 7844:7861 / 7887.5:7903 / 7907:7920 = 0.06 Ang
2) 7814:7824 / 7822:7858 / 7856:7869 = 0.04 Ang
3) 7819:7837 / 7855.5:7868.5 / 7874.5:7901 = 0.02 Ang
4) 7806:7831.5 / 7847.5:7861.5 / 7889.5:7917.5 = 0.07 Ang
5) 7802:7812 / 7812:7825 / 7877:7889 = -0.23 Ang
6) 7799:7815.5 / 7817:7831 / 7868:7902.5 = -0.15 Ang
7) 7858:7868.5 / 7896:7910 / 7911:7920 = -0.16 Ang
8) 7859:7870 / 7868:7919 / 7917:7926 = 0.02 Ang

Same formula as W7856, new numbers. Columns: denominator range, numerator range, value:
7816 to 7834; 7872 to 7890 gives 0.99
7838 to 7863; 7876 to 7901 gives 0.99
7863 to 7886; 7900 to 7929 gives 1.01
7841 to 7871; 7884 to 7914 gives 1.00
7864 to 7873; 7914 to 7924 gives 1.01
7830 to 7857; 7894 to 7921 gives 1.00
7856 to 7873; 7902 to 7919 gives 1.01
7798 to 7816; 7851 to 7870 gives 0.99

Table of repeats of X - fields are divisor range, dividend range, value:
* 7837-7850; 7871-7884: 1.00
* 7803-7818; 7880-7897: 0.99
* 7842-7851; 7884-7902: 0.99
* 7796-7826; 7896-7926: 0.99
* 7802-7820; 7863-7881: 0.99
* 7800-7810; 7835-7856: 1.01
